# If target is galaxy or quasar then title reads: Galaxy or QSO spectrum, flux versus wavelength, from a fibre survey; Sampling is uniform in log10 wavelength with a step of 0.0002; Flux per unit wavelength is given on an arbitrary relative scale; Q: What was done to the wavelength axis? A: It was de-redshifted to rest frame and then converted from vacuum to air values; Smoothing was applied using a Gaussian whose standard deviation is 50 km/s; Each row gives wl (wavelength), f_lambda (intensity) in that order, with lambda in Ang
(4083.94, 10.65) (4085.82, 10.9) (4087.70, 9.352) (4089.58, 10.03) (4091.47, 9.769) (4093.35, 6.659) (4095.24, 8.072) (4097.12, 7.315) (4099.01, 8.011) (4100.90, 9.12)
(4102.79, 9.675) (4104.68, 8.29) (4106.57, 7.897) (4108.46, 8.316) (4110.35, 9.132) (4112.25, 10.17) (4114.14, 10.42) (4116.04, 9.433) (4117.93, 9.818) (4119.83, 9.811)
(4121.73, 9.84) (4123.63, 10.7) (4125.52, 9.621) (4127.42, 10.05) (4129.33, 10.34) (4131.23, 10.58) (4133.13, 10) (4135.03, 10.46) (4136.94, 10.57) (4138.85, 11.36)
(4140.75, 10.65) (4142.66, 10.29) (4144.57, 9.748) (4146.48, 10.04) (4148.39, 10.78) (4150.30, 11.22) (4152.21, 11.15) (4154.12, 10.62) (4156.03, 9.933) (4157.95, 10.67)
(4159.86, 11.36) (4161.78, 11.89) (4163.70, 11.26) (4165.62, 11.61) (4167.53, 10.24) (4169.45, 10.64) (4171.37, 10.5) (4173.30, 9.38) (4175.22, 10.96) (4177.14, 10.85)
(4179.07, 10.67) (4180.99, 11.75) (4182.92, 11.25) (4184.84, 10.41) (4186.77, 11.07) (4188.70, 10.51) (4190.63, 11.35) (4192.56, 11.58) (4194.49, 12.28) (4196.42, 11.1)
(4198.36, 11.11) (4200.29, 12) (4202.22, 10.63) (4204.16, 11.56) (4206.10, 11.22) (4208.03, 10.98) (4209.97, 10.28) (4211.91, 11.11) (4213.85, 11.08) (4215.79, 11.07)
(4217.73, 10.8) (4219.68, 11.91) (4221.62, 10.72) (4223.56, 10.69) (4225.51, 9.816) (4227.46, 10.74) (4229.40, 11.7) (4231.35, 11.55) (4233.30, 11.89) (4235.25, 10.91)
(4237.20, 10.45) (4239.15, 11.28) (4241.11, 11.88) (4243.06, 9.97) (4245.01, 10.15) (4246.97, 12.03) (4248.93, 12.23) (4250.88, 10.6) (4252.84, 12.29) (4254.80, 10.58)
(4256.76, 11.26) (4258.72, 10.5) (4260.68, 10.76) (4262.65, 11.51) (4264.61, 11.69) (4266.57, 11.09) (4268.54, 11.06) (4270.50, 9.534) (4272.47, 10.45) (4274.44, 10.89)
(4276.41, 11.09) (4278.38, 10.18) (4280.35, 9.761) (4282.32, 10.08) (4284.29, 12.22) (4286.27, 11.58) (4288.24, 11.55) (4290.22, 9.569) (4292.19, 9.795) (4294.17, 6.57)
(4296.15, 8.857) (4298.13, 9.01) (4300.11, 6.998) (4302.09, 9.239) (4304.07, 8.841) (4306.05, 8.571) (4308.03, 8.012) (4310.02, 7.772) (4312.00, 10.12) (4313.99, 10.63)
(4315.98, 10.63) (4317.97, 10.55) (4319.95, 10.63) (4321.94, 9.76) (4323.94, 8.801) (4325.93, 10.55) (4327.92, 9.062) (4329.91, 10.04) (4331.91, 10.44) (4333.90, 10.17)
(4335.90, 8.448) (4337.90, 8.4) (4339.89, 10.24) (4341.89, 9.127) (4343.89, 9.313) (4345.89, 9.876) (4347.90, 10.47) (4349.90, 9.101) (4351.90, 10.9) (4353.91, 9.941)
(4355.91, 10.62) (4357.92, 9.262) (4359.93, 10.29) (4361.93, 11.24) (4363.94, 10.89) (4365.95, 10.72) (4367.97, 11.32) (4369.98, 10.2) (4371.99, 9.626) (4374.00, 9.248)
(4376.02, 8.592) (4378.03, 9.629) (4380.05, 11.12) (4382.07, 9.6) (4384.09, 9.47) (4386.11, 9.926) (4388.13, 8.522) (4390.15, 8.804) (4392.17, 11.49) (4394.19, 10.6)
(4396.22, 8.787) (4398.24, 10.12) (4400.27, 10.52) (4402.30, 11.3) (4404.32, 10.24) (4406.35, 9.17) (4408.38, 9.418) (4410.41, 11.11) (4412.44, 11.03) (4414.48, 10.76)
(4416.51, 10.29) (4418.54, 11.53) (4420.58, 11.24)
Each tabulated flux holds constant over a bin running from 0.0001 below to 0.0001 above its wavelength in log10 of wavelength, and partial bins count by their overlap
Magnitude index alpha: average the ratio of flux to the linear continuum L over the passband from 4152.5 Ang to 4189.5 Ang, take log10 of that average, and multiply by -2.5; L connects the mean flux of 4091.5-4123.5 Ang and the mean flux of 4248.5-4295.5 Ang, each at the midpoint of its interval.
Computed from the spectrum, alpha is -0.13 mag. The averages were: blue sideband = 8.95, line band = 10.8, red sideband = 10.7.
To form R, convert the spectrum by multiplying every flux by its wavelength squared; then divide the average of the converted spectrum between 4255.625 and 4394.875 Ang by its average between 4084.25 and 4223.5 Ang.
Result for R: 1.04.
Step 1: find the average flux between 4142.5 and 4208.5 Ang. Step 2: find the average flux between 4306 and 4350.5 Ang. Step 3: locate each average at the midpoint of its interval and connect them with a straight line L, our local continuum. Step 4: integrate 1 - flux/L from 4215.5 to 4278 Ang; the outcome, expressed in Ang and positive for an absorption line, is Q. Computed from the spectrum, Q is -4.2 Ang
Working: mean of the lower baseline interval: 10.9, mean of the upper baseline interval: 9.62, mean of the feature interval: 11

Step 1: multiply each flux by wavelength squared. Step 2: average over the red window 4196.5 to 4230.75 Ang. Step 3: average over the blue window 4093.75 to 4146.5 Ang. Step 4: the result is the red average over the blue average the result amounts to 1.2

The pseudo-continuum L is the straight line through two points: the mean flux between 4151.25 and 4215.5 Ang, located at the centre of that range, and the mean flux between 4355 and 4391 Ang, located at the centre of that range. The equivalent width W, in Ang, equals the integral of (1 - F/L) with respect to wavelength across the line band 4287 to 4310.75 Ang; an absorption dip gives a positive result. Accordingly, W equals 3.6 Ang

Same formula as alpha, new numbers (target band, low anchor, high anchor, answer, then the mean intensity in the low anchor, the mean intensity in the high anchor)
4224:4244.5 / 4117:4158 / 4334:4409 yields -0.08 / 10.4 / 9.91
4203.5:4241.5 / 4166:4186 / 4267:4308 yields -0.08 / 10.7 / 9.77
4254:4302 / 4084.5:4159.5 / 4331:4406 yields -0.04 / 9.79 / 9.95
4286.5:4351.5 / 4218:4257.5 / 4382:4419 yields 0.13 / 11.1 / 10.1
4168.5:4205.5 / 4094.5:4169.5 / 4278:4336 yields -0.12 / 10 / 9.63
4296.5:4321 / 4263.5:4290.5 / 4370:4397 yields 0.13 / 10.8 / 9.68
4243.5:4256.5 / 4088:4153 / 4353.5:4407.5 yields -0.14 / 9.68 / 10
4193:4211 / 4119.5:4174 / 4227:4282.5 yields -0.05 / 10.5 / 11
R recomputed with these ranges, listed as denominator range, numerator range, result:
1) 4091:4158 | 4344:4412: 1.16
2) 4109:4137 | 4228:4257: 1.19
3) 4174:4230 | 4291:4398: 0.93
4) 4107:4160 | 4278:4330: 1.02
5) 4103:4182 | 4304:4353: 1.02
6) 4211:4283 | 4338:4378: 0.96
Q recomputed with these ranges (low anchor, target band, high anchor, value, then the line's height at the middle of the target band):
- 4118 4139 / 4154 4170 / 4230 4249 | -0.6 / 10.5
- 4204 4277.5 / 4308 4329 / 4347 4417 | 1.5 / 10.5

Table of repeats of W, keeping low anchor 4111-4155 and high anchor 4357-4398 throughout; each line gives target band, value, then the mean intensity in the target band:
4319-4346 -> 1.1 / 9.62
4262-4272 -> -0.8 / 10.9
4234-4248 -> -1.1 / 11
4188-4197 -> -1.0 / 11.4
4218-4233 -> -1.3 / 11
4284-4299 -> 0.5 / 9.79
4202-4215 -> -1.0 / 11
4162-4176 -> -0.6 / 10.7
